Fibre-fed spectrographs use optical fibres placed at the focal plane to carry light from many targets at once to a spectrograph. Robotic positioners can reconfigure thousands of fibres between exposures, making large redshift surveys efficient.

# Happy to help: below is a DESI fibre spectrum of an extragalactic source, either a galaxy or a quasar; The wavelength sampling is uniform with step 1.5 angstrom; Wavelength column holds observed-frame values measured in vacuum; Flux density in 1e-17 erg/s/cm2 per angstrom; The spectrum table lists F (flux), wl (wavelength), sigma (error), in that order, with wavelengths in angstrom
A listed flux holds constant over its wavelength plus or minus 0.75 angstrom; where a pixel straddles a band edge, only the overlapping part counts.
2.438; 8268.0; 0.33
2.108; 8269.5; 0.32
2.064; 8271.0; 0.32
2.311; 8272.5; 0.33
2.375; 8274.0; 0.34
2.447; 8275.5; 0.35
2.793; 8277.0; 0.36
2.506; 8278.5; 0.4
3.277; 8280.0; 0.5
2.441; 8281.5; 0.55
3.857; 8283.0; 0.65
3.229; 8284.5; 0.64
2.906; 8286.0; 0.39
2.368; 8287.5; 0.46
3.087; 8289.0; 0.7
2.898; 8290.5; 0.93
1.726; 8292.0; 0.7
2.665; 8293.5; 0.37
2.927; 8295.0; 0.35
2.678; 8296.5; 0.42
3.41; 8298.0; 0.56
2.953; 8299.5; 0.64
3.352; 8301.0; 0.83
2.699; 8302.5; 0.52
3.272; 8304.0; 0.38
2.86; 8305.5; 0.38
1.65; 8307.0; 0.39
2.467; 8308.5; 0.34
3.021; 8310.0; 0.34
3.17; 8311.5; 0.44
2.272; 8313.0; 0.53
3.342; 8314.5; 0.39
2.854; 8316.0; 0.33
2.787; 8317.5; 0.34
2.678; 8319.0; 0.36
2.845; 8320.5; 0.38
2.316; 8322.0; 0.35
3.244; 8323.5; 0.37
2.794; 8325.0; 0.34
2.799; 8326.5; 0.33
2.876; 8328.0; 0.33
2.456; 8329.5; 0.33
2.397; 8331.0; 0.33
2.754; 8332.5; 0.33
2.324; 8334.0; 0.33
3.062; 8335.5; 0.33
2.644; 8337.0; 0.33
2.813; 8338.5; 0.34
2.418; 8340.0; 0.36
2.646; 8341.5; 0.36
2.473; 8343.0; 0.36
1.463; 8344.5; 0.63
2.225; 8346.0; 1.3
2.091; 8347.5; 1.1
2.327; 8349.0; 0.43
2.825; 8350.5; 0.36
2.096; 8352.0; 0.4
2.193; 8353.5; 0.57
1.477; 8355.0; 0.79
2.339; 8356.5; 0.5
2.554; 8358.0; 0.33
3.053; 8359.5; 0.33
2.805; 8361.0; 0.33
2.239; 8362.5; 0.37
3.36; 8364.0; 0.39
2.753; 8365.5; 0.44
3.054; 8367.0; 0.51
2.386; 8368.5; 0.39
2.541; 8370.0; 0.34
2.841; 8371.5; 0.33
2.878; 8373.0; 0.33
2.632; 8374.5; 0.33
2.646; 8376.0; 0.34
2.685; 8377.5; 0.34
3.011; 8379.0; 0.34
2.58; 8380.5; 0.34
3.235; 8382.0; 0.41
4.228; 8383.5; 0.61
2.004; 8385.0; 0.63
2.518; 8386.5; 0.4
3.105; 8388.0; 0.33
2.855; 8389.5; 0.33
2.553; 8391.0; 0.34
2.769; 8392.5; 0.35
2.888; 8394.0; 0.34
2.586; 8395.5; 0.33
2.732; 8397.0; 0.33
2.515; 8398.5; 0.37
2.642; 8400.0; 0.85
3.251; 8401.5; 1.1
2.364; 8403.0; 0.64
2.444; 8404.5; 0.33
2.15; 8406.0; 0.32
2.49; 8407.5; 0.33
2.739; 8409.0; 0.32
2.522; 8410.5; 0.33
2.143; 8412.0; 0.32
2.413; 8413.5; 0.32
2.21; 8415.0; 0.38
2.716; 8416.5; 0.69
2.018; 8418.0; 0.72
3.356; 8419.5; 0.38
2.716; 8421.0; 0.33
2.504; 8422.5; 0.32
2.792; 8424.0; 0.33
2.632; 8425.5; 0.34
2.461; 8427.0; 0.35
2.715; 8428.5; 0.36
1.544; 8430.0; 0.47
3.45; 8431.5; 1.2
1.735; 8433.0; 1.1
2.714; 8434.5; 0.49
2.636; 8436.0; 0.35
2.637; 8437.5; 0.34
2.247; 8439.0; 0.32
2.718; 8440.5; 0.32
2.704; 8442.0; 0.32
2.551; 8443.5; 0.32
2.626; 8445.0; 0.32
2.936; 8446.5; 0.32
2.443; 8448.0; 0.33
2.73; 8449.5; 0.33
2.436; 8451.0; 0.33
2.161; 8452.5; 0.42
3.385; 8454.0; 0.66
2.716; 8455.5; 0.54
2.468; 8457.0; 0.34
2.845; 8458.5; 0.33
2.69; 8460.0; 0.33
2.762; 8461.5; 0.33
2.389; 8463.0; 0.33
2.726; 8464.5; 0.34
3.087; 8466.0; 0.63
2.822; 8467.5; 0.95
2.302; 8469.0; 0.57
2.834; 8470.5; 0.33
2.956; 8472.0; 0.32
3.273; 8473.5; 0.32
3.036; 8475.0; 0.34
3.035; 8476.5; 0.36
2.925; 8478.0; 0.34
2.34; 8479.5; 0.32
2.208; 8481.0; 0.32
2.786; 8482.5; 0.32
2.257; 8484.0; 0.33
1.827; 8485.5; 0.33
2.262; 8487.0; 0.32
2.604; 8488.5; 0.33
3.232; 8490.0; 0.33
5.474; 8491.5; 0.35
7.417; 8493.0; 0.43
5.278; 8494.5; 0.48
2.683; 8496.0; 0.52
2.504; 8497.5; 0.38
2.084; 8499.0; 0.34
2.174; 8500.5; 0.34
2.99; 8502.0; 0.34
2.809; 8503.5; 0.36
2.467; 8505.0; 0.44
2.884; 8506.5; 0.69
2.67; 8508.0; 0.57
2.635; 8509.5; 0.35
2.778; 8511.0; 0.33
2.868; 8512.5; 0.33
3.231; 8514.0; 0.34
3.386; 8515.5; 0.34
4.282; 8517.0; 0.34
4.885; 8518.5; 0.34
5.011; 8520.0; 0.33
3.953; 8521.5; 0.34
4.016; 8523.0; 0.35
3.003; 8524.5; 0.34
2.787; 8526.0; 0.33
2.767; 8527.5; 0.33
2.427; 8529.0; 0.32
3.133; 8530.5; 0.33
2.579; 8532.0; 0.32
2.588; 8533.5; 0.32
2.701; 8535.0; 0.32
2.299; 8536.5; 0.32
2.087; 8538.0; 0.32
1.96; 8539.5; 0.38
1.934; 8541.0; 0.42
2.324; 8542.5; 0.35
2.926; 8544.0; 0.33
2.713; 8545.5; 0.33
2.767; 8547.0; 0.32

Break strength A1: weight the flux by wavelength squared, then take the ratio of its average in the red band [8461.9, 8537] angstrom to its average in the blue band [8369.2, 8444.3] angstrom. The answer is 1.19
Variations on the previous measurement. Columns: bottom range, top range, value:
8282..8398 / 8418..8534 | 1.11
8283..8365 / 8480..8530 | 1.27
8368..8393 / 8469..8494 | 1.15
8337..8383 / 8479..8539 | 1.25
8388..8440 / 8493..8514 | 1.20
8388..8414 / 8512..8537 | 1.30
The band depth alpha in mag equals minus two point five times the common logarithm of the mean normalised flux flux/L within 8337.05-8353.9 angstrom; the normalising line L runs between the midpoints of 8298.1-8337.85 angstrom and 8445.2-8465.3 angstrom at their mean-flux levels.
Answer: 0.177 mag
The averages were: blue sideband 2.78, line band 2.34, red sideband 2.67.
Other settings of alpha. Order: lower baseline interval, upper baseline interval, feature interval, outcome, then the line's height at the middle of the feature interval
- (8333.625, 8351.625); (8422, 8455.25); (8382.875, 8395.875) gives -0.130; 2.51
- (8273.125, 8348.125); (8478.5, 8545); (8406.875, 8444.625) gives 0.144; 2.9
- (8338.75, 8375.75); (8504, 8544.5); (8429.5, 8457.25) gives 0.067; 2.75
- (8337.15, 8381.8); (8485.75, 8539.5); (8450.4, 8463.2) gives 0.114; 2.96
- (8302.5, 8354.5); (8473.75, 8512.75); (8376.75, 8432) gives 0.051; 2.79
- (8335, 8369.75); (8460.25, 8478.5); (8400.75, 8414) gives 0.063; 2.65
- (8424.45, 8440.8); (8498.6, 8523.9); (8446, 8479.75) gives 0.013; 2.79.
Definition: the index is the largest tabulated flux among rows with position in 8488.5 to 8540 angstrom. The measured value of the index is 7.417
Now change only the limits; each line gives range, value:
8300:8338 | 3.352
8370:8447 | 4.228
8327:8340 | 3.062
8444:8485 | 3.385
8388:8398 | 3.105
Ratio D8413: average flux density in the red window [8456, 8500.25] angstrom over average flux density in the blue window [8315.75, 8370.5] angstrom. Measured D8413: 1.2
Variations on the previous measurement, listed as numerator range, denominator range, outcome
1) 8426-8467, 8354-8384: 0.95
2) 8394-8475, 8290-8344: 0.96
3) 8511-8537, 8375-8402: 1.17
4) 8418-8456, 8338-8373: 1.05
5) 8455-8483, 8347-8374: 1.08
